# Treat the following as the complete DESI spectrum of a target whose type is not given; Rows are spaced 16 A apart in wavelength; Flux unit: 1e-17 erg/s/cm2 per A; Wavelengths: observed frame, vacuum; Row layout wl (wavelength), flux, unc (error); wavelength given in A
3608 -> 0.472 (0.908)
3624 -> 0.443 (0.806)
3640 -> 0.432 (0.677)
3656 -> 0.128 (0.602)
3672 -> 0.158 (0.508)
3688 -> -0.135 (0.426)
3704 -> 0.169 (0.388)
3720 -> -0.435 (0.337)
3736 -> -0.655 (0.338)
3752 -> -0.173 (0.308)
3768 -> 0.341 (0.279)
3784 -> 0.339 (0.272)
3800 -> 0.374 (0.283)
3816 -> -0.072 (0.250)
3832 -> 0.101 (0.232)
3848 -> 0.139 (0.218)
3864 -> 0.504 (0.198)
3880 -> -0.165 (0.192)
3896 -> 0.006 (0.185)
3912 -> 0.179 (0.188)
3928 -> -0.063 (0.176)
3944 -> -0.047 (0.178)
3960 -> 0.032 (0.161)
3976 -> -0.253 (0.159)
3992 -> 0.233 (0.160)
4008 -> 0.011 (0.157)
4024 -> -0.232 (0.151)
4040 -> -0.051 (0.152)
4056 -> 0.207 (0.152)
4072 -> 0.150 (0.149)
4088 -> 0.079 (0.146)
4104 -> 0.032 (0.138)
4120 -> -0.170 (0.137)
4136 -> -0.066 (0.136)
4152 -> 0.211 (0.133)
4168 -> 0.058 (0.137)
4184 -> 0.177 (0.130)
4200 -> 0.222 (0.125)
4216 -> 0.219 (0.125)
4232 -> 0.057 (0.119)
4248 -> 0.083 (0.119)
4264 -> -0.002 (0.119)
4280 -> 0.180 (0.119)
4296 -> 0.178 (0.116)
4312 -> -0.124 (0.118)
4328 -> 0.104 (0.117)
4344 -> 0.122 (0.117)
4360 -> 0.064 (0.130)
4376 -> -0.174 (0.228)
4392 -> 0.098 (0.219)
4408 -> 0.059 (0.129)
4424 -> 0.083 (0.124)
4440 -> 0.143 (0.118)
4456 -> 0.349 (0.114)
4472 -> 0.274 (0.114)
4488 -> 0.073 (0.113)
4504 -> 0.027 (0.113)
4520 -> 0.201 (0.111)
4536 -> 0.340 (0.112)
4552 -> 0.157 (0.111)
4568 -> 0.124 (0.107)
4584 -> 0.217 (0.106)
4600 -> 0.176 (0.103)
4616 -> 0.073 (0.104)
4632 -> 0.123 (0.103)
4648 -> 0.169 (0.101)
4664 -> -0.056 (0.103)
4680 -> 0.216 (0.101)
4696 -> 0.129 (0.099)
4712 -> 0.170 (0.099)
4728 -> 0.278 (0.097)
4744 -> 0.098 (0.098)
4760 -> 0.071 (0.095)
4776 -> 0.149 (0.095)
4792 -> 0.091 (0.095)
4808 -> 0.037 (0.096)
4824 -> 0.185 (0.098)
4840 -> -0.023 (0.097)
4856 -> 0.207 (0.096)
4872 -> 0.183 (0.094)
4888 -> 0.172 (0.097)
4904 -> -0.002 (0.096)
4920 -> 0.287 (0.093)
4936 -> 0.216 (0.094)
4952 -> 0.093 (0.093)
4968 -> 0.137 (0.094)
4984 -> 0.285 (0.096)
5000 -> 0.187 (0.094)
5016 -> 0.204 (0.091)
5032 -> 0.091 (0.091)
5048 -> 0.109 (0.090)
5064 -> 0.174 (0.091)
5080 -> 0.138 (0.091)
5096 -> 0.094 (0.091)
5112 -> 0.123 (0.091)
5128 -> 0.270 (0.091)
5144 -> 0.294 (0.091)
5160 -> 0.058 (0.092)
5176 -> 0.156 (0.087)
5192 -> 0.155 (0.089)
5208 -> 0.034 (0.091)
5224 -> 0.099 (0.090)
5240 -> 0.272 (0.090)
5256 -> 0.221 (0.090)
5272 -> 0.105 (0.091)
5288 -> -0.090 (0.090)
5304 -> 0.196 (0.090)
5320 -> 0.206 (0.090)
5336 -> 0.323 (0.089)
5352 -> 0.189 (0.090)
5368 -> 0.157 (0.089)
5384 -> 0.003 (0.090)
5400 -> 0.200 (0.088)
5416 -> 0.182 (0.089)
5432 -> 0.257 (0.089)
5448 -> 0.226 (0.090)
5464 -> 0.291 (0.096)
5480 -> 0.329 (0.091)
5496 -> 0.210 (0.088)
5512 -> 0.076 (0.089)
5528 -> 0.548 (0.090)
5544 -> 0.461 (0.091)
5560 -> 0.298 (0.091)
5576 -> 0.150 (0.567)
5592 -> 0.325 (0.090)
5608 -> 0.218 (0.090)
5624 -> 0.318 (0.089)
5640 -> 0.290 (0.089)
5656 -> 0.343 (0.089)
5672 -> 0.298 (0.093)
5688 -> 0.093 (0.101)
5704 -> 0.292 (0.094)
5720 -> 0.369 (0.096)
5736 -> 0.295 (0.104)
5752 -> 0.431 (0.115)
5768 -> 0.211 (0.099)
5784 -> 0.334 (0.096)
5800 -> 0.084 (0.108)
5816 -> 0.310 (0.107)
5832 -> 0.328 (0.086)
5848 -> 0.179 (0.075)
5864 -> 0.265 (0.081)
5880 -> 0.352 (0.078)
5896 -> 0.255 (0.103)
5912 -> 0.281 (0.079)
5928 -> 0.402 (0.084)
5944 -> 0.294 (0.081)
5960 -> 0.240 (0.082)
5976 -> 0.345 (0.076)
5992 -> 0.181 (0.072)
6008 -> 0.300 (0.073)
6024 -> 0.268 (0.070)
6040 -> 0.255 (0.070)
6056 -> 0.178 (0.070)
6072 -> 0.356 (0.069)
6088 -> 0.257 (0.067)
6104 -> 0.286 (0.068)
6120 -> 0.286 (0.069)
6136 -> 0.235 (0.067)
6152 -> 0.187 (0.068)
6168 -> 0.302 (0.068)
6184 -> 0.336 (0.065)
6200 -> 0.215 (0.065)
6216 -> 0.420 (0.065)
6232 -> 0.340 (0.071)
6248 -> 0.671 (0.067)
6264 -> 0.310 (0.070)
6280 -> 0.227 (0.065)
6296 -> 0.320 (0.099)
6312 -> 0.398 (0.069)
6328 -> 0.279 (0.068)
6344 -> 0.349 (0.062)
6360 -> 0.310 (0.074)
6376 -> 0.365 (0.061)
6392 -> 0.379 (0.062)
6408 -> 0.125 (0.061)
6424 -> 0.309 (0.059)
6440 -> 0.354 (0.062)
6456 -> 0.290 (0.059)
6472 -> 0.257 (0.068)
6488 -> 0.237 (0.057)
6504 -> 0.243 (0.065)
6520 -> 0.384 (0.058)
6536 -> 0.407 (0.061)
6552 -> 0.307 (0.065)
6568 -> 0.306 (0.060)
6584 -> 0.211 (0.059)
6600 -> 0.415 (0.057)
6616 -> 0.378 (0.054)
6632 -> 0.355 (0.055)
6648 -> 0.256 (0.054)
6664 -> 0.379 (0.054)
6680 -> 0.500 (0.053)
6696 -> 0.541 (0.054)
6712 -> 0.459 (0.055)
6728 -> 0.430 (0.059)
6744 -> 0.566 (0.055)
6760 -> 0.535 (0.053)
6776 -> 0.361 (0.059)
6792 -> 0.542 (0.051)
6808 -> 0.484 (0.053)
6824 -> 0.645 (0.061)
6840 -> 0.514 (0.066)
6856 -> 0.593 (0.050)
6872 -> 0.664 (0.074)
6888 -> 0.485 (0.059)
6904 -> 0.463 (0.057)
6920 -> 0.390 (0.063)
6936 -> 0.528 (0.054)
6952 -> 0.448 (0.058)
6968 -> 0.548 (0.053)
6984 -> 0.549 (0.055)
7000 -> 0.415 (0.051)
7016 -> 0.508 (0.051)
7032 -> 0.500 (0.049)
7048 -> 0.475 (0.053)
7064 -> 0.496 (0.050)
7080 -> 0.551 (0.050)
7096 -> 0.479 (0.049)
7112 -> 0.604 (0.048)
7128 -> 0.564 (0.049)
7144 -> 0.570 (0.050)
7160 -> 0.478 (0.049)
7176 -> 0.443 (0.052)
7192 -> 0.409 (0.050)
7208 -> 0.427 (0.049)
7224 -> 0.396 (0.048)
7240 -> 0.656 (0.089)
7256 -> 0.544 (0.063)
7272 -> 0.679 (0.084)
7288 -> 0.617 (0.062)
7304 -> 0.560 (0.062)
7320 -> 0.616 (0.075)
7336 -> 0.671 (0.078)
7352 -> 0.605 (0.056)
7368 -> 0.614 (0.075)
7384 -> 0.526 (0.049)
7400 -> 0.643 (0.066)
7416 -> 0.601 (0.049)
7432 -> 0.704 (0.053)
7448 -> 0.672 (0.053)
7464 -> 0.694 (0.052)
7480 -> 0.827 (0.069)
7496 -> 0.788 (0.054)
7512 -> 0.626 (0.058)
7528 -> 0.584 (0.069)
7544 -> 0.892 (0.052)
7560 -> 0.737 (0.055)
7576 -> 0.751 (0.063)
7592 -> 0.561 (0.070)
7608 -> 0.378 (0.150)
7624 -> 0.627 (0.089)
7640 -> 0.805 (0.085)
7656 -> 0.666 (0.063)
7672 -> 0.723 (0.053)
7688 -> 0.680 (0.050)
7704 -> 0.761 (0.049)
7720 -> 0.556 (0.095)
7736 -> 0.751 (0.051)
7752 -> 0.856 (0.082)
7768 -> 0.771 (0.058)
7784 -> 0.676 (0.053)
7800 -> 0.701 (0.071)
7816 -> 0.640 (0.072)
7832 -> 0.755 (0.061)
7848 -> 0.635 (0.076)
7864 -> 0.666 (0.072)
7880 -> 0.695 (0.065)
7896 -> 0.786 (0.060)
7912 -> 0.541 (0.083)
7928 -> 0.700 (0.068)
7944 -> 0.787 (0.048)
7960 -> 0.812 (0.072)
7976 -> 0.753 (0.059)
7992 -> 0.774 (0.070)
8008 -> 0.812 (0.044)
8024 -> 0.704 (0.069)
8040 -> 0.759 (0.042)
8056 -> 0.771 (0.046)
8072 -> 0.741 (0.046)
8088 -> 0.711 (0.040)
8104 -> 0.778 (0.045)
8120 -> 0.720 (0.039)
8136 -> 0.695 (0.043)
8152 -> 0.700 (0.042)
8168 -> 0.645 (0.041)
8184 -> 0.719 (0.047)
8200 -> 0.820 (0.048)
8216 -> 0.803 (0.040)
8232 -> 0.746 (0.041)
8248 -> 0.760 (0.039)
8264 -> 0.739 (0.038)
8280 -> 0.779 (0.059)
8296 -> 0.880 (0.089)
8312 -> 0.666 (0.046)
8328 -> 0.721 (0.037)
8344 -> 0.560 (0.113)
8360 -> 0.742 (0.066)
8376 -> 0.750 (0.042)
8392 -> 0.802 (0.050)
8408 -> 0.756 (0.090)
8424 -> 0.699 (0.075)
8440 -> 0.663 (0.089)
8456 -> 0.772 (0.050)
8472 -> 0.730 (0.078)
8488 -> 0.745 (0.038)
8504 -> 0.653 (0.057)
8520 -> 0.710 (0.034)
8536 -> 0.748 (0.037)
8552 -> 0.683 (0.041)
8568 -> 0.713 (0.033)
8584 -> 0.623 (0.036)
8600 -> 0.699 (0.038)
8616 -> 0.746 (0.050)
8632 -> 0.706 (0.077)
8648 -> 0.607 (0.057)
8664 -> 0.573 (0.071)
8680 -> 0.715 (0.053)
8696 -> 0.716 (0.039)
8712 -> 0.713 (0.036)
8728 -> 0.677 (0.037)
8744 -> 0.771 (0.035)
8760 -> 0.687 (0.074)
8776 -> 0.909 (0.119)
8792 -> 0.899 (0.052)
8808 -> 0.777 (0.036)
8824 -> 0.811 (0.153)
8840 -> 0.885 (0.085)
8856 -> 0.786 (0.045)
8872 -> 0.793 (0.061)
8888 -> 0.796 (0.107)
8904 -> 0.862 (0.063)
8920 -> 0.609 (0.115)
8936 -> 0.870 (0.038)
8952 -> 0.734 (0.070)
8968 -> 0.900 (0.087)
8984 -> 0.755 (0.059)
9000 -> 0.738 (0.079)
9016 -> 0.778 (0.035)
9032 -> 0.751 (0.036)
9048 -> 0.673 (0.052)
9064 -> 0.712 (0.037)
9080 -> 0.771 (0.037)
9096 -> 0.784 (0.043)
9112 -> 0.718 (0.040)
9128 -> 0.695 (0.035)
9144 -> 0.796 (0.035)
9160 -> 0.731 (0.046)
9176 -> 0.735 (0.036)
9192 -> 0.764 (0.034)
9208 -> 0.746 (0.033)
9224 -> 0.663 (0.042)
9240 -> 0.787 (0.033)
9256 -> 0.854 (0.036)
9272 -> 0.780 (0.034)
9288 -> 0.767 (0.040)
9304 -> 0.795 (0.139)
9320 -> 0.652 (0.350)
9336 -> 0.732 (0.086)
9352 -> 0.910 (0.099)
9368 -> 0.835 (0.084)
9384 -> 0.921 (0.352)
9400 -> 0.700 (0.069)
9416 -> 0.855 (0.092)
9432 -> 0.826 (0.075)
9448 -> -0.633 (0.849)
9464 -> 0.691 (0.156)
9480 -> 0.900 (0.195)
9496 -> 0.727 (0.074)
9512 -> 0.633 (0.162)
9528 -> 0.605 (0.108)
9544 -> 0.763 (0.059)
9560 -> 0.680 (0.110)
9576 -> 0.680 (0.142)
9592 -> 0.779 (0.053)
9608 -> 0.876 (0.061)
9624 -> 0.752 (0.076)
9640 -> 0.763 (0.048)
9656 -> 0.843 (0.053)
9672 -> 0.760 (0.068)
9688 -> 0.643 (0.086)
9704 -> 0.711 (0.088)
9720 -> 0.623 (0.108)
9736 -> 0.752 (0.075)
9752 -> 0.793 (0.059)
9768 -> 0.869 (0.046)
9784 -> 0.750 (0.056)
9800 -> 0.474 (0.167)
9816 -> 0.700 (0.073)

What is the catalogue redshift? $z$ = 0.674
